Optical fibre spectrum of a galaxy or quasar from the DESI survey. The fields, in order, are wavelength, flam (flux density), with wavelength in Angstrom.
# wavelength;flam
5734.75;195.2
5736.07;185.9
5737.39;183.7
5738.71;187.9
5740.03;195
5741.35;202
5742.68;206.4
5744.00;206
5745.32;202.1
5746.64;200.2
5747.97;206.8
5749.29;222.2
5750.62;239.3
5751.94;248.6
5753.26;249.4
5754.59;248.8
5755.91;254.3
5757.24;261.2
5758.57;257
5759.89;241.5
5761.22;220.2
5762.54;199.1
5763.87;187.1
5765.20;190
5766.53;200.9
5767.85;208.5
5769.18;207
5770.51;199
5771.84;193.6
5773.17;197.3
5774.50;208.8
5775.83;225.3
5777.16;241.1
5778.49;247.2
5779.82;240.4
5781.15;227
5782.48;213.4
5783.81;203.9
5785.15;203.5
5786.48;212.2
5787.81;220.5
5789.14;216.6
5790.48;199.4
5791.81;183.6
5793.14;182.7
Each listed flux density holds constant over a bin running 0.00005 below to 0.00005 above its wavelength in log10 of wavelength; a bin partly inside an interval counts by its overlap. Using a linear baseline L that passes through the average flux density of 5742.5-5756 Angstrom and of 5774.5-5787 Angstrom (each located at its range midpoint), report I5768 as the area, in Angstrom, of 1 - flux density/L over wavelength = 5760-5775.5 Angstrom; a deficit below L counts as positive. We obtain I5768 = 1.5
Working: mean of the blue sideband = 225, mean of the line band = 203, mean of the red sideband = 223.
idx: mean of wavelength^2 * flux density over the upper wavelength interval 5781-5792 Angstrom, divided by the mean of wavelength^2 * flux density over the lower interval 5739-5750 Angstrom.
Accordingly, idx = 1.04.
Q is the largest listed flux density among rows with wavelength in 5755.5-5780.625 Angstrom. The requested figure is 261.2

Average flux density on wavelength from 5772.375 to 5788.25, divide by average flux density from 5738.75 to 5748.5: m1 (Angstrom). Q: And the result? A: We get 1.1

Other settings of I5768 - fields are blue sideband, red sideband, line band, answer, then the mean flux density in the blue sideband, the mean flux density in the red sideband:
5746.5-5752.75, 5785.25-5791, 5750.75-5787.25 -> -0.5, 226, 212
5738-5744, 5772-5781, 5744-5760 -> -2.1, 199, 225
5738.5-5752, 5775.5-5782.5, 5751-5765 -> -1.1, 210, 235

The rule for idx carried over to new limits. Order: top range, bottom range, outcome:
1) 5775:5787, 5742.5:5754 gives 1.02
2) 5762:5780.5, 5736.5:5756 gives 0.99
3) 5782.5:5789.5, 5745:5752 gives 0.98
